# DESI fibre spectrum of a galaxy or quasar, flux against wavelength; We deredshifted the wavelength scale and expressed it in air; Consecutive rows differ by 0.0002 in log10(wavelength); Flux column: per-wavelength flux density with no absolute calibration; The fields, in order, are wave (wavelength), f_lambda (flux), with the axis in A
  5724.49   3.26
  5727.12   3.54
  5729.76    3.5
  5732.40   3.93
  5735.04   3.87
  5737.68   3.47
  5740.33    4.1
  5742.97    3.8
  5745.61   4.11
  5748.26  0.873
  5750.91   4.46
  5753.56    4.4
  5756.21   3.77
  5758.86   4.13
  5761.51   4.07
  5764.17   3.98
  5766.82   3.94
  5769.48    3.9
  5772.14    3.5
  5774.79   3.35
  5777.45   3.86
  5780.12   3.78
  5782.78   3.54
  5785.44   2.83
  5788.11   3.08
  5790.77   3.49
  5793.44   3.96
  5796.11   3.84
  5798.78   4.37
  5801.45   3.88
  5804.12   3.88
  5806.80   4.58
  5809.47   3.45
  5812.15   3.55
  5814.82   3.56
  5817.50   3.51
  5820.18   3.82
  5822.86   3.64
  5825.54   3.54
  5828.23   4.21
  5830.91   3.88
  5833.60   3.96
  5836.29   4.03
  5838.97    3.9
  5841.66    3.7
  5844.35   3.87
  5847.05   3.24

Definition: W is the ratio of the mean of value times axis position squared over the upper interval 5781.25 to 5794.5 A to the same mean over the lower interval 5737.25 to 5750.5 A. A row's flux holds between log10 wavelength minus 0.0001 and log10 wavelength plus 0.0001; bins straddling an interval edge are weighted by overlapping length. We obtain 1.03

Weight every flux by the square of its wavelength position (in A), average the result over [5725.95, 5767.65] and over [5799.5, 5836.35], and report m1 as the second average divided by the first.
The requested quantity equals 1.0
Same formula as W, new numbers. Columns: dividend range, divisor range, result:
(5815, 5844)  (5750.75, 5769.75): 0.96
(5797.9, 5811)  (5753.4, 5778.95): 1.05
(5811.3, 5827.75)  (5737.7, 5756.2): 1.03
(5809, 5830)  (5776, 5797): 1.05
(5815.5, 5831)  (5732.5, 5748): 1.05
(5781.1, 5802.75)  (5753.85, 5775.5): 0.95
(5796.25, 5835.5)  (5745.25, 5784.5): 1.06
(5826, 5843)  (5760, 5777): 1.06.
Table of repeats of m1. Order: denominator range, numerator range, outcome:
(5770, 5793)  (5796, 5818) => 1.12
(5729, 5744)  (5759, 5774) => 1.03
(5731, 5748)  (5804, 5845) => 1.06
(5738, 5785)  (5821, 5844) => 1.06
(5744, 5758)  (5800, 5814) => 1.11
